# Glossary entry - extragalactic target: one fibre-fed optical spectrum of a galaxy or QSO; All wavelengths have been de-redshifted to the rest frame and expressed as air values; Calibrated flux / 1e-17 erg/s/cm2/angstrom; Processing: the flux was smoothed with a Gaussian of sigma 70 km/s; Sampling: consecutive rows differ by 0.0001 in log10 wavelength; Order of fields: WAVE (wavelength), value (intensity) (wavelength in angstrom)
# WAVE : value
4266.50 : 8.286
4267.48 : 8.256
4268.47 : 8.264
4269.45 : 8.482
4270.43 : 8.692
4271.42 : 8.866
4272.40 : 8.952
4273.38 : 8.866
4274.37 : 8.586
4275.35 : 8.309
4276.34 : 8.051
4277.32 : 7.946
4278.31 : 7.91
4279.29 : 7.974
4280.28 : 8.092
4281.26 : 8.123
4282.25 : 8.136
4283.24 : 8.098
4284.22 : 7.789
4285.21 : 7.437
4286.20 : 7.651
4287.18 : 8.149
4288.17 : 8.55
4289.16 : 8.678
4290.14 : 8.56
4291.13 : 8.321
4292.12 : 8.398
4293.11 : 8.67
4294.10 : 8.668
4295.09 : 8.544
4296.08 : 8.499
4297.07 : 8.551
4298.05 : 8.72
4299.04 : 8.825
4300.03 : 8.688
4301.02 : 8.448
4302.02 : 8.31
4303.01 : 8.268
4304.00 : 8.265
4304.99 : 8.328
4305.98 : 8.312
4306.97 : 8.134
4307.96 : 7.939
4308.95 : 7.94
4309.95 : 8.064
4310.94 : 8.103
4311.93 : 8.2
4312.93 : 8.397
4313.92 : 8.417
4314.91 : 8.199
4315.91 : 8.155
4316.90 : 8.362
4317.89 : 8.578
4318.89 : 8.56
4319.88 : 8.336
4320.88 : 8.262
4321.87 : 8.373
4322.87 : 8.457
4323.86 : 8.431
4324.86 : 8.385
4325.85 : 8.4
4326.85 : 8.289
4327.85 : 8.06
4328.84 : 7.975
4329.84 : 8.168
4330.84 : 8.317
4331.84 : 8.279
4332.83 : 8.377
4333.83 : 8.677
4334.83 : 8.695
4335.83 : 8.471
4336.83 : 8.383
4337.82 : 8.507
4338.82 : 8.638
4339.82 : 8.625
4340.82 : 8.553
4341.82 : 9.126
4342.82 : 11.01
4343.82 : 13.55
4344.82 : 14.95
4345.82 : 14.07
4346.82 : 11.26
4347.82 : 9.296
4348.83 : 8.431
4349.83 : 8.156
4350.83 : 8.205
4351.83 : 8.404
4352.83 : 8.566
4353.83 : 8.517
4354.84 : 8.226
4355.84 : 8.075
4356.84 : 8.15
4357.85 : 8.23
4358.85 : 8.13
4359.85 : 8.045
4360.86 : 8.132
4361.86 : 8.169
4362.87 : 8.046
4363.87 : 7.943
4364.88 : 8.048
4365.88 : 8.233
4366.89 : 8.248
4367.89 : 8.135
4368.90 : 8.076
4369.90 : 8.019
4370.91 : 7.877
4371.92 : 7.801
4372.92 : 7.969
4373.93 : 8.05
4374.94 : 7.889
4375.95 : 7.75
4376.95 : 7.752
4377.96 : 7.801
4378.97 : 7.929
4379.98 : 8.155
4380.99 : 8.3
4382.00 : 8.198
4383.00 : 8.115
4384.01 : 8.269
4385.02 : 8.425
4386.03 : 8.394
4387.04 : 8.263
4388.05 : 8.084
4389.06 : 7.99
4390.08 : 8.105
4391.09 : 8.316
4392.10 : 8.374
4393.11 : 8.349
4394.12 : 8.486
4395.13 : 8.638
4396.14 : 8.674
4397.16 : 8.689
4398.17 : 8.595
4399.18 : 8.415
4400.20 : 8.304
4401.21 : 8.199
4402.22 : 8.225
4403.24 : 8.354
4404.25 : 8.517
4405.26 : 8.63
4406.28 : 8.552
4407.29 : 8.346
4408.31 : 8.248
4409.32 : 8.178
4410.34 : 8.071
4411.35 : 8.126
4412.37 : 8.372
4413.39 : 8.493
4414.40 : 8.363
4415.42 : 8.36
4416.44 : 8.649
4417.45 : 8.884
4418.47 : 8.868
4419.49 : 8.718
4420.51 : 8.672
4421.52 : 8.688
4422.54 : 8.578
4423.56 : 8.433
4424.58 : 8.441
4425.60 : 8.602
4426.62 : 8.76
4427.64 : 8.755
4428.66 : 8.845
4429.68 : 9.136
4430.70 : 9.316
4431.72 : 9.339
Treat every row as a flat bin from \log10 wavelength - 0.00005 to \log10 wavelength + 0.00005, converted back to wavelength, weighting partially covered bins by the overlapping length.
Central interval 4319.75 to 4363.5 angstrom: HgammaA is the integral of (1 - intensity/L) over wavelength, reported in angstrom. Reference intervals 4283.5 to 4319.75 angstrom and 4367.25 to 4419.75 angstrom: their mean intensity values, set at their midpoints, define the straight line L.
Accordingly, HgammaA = -3.1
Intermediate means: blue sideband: 8.32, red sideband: 8.27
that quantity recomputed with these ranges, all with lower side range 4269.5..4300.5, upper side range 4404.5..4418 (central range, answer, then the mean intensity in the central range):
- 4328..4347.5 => -2.91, 9.64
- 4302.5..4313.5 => 0.26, 8.18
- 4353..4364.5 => 0.31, 8.16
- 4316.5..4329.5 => 0.06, 8.34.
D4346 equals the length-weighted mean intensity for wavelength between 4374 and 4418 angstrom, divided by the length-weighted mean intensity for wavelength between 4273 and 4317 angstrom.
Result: 1.00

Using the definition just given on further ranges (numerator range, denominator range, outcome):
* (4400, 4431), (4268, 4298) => 1.02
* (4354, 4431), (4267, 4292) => 1.01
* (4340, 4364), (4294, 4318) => 1.12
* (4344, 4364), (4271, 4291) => 1.11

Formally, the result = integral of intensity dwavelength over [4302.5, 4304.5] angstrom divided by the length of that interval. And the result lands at 8.28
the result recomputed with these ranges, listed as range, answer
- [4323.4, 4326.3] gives 8.41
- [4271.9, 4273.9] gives 8.91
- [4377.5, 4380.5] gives 7.95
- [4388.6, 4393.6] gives 8.22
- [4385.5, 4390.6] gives 8.16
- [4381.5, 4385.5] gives 8.27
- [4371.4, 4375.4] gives 7.92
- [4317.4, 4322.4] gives 8.41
